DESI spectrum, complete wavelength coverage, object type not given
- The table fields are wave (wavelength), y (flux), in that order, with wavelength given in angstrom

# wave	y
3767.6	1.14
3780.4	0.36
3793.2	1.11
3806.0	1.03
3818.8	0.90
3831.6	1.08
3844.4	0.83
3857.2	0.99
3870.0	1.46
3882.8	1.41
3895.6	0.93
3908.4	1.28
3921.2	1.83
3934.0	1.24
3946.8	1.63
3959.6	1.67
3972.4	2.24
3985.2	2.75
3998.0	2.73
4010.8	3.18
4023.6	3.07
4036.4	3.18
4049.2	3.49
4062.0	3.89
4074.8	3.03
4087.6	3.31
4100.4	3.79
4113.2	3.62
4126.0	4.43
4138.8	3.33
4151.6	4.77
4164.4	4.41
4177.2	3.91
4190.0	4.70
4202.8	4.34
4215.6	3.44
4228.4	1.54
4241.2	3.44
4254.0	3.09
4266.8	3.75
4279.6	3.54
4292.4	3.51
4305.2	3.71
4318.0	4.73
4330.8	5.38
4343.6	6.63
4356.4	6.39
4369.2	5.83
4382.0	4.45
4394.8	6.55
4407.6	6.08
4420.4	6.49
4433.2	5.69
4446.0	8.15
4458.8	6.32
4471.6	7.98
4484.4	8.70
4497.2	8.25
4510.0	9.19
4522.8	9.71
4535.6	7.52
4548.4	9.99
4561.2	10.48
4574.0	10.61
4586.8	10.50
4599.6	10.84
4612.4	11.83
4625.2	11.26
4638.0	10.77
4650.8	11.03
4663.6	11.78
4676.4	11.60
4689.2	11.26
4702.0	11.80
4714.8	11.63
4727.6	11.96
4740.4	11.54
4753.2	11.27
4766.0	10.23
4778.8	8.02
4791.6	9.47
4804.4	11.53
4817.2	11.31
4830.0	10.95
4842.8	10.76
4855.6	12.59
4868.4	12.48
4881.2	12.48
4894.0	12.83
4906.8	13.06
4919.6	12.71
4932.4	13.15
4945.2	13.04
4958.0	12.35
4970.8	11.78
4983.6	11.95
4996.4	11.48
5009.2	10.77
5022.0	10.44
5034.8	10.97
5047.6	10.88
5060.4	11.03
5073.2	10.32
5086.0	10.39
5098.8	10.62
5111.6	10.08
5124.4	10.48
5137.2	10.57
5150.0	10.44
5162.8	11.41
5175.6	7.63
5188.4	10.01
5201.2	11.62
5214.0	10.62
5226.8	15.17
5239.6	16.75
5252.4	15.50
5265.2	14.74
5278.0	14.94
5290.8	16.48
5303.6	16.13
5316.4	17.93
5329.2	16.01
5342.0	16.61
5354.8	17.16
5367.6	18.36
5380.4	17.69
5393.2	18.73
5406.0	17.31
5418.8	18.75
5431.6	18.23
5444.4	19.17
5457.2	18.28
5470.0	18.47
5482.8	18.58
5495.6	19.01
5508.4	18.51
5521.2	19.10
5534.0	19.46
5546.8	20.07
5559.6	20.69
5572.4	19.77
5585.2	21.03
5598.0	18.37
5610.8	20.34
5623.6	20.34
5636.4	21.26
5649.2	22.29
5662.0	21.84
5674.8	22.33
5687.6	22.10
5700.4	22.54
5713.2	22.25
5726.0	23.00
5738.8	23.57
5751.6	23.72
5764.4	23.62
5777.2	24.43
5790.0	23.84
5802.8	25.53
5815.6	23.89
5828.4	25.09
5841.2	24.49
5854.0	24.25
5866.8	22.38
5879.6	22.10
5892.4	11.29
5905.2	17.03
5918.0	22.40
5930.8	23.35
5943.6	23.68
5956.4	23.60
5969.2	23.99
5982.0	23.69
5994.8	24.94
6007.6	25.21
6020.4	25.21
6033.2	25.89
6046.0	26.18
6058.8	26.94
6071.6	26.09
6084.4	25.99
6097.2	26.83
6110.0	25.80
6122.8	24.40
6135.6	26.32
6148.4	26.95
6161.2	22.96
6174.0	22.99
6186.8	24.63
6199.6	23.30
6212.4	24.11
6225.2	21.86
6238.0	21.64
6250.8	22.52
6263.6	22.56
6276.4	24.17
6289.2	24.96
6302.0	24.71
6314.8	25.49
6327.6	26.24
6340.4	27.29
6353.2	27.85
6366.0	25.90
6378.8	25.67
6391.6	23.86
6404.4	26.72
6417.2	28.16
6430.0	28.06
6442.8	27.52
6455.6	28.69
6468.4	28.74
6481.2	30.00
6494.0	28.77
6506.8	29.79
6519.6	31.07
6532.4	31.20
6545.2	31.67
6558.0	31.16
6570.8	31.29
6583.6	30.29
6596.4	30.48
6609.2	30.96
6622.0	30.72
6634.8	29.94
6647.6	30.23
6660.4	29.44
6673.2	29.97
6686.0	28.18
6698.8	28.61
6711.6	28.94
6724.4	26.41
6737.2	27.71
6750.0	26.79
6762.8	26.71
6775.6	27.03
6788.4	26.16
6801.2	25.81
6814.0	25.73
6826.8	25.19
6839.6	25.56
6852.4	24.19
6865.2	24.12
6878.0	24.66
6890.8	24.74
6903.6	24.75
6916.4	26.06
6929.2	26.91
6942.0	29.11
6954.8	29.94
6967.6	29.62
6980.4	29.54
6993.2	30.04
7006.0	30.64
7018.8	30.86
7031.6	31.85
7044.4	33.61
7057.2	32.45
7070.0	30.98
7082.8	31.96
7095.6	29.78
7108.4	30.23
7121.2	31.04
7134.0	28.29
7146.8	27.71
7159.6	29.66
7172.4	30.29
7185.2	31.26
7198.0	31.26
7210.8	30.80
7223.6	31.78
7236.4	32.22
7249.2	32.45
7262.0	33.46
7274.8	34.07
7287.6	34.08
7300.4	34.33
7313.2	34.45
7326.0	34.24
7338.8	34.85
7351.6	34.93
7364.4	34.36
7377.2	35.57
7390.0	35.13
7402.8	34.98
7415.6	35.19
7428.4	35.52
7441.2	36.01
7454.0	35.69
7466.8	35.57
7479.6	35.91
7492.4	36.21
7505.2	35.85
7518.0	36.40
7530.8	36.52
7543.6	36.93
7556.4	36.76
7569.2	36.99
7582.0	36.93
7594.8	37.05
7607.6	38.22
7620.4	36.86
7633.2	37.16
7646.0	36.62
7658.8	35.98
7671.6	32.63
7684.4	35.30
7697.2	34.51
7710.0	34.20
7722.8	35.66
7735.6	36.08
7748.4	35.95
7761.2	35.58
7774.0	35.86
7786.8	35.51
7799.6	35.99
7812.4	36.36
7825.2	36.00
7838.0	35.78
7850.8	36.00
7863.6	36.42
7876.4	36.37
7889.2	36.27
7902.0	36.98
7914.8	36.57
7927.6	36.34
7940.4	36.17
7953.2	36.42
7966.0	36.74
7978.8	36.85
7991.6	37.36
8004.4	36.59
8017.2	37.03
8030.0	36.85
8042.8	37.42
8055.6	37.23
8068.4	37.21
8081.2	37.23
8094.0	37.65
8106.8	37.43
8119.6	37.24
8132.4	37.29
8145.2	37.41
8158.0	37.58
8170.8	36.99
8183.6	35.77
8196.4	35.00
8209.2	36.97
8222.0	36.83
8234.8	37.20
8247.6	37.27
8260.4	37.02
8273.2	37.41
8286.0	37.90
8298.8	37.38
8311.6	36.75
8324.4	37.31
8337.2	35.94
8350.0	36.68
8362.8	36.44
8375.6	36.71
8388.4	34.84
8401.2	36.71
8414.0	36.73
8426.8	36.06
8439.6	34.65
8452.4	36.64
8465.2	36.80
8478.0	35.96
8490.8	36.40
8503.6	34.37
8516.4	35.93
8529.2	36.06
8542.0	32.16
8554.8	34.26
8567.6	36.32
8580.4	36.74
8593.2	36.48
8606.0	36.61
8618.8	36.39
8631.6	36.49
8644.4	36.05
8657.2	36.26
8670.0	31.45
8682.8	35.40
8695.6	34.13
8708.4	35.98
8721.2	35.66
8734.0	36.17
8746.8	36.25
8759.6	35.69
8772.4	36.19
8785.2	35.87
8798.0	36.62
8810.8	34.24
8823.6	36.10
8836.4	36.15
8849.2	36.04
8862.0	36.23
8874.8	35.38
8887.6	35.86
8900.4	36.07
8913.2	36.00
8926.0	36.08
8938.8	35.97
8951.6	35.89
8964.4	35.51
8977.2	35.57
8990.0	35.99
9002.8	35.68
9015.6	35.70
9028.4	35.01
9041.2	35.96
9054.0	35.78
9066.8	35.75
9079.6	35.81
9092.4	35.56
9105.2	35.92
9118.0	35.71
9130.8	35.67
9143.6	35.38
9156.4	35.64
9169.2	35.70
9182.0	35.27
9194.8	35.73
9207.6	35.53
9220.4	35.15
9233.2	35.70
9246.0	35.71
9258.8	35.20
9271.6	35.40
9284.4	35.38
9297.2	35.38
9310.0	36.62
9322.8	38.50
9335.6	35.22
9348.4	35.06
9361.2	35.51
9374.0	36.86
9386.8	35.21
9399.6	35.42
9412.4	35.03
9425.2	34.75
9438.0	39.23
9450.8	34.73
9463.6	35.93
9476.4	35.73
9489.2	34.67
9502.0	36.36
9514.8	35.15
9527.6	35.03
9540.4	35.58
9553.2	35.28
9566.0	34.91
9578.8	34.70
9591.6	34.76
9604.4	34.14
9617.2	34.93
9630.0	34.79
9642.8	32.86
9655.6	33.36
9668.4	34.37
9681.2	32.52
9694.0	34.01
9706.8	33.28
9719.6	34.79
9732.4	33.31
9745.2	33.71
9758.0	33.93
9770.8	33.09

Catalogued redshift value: 0.00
